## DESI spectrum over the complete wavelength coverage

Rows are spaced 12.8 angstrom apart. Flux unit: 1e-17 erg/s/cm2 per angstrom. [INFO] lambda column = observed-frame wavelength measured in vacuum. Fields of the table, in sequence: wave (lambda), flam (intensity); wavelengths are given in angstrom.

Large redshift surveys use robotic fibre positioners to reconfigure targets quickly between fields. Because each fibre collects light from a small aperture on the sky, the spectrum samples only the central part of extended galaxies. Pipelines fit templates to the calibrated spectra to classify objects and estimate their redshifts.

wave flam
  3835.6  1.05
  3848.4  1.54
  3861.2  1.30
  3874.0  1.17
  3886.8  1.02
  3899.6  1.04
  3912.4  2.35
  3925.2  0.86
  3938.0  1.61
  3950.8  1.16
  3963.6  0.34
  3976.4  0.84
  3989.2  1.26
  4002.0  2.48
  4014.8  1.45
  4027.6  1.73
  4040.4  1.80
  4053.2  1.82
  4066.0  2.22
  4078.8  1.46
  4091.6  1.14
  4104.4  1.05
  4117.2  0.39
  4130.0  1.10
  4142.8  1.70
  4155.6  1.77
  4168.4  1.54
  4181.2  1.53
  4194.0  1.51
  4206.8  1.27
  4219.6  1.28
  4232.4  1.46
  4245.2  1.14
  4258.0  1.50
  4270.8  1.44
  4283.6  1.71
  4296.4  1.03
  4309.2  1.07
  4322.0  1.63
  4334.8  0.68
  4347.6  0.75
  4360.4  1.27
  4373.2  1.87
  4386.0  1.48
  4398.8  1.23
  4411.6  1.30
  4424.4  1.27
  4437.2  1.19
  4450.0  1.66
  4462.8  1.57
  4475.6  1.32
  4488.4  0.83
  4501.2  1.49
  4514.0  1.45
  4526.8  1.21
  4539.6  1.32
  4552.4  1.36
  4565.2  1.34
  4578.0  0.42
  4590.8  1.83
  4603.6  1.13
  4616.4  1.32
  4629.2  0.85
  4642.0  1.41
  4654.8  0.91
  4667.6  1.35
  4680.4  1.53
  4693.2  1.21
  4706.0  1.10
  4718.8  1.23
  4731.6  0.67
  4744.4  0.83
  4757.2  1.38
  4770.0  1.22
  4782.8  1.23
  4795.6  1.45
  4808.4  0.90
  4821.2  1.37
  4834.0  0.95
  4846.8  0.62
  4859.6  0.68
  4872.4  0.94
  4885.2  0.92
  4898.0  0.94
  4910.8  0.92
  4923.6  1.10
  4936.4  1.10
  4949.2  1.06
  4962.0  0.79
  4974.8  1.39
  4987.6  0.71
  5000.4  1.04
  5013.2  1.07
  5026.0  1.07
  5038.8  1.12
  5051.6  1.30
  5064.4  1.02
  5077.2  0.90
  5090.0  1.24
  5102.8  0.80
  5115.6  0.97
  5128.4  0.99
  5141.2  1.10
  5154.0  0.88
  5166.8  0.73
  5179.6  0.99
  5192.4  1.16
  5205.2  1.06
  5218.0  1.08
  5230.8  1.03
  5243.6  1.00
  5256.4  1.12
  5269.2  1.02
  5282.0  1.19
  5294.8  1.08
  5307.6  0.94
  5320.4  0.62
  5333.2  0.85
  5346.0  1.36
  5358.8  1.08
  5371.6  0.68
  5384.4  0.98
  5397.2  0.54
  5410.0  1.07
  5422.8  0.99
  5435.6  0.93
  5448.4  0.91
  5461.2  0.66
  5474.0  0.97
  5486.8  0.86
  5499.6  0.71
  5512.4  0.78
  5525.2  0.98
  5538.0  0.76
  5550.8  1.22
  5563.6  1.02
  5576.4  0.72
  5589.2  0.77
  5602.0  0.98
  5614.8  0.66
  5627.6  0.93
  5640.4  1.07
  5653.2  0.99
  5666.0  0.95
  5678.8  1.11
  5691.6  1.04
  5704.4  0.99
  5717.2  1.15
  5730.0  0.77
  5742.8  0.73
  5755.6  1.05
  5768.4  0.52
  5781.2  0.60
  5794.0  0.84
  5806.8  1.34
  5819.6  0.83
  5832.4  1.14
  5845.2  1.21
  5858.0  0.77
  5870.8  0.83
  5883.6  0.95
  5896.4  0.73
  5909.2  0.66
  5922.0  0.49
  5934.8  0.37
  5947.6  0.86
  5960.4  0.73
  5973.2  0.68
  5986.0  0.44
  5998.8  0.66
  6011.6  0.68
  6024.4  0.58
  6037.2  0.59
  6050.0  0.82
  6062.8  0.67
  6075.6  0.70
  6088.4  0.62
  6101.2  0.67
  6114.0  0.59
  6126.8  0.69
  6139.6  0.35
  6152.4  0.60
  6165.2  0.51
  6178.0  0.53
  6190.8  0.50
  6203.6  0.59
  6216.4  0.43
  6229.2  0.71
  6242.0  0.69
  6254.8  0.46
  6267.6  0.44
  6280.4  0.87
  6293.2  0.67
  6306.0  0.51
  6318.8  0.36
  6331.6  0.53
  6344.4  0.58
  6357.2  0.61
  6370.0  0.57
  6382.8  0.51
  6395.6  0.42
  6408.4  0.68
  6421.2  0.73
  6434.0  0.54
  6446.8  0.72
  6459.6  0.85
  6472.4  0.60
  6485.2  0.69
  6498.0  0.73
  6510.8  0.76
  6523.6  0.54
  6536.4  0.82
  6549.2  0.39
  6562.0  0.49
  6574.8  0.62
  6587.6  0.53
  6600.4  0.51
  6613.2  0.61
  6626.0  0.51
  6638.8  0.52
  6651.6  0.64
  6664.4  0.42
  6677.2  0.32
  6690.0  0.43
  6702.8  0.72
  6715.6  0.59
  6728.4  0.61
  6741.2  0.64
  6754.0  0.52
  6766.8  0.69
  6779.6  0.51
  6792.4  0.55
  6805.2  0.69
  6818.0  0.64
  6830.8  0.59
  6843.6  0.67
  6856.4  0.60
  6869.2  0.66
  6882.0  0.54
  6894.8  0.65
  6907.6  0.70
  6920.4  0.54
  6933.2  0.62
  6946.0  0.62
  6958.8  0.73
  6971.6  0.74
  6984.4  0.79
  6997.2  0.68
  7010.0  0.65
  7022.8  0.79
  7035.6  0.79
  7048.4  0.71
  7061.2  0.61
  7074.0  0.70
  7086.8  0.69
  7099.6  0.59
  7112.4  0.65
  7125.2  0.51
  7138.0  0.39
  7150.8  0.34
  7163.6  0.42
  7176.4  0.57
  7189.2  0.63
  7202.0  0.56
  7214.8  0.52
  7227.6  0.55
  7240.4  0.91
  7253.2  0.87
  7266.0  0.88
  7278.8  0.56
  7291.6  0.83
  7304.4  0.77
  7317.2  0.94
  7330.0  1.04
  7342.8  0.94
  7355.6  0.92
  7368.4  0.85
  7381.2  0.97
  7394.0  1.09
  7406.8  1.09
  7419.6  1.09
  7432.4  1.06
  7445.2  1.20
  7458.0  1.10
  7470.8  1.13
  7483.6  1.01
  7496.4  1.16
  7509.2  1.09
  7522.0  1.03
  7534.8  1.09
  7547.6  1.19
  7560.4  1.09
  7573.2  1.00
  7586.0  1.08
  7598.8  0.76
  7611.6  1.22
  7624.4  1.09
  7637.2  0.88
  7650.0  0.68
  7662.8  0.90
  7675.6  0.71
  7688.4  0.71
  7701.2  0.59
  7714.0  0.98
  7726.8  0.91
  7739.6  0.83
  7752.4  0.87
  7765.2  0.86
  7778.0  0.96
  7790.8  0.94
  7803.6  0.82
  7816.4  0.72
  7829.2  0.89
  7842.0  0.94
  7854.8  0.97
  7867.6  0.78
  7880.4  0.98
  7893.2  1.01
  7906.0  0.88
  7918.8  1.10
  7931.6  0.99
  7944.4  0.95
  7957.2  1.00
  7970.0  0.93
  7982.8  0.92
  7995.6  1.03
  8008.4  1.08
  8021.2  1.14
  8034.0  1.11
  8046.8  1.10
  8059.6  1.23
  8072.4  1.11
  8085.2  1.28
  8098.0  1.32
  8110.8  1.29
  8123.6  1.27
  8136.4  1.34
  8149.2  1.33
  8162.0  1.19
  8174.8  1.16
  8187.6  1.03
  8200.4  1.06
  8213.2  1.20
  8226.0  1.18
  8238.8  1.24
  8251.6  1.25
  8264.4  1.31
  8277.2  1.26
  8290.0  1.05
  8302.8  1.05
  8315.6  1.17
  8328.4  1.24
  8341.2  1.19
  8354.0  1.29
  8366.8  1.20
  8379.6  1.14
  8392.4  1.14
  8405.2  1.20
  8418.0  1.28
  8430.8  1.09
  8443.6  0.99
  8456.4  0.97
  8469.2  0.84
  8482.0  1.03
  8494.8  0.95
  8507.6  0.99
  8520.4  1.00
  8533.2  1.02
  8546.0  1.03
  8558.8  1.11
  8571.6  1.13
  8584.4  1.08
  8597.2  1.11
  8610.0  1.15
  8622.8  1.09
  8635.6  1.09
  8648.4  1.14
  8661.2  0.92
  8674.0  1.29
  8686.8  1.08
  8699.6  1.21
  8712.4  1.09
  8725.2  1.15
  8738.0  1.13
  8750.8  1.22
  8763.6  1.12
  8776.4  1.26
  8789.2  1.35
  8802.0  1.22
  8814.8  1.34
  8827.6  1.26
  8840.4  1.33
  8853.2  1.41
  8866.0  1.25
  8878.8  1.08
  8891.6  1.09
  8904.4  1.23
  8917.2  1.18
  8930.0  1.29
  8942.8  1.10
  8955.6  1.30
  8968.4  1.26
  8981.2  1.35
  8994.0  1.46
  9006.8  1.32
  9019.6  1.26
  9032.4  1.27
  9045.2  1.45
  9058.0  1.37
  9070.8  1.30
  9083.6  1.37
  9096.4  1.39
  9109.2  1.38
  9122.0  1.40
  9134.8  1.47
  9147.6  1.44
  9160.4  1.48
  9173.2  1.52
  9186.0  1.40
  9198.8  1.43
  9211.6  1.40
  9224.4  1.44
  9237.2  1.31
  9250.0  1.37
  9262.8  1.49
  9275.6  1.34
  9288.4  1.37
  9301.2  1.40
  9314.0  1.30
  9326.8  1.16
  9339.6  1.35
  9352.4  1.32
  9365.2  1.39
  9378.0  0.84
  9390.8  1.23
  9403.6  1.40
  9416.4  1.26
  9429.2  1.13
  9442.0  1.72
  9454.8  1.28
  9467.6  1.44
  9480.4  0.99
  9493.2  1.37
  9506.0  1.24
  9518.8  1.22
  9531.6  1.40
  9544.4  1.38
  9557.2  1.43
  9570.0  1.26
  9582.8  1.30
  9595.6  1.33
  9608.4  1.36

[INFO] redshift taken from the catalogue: 1.627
